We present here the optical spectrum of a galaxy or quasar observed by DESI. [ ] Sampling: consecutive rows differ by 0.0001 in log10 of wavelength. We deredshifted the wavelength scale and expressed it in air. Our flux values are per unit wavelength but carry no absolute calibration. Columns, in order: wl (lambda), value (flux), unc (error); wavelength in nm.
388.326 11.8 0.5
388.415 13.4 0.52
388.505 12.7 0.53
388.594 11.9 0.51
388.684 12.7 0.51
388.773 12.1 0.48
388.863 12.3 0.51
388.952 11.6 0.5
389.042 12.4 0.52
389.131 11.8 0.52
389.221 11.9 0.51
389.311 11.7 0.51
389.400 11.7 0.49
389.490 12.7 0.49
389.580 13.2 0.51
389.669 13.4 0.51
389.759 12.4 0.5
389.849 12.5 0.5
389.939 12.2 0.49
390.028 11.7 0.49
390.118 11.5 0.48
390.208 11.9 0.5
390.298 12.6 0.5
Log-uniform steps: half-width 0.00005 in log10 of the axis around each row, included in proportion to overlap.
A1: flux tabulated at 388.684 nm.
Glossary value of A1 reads 12.7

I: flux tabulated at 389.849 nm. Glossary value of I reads 12.5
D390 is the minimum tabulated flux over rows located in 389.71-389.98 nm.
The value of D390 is 12.2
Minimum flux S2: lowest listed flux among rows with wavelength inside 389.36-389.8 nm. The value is 11.7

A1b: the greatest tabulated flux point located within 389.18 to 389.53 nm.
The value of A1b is 12.7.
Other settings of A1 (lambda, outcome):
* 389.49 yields 12.7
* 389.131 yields 11.8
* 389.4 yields 11.7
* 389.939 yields 12.2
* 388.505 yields 12.7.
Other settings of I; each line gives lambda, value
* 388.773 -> 12.1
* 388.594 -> 11.9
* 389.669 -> 13.4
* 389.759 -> 12.4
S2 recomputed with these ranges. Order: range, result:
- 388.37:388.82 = 11.9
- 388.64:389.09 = 11.6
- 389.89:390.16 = 11.5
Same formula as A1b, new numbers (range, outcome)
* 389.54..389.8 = 13.4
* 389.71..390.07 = 12.5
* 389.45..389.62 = 13.2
